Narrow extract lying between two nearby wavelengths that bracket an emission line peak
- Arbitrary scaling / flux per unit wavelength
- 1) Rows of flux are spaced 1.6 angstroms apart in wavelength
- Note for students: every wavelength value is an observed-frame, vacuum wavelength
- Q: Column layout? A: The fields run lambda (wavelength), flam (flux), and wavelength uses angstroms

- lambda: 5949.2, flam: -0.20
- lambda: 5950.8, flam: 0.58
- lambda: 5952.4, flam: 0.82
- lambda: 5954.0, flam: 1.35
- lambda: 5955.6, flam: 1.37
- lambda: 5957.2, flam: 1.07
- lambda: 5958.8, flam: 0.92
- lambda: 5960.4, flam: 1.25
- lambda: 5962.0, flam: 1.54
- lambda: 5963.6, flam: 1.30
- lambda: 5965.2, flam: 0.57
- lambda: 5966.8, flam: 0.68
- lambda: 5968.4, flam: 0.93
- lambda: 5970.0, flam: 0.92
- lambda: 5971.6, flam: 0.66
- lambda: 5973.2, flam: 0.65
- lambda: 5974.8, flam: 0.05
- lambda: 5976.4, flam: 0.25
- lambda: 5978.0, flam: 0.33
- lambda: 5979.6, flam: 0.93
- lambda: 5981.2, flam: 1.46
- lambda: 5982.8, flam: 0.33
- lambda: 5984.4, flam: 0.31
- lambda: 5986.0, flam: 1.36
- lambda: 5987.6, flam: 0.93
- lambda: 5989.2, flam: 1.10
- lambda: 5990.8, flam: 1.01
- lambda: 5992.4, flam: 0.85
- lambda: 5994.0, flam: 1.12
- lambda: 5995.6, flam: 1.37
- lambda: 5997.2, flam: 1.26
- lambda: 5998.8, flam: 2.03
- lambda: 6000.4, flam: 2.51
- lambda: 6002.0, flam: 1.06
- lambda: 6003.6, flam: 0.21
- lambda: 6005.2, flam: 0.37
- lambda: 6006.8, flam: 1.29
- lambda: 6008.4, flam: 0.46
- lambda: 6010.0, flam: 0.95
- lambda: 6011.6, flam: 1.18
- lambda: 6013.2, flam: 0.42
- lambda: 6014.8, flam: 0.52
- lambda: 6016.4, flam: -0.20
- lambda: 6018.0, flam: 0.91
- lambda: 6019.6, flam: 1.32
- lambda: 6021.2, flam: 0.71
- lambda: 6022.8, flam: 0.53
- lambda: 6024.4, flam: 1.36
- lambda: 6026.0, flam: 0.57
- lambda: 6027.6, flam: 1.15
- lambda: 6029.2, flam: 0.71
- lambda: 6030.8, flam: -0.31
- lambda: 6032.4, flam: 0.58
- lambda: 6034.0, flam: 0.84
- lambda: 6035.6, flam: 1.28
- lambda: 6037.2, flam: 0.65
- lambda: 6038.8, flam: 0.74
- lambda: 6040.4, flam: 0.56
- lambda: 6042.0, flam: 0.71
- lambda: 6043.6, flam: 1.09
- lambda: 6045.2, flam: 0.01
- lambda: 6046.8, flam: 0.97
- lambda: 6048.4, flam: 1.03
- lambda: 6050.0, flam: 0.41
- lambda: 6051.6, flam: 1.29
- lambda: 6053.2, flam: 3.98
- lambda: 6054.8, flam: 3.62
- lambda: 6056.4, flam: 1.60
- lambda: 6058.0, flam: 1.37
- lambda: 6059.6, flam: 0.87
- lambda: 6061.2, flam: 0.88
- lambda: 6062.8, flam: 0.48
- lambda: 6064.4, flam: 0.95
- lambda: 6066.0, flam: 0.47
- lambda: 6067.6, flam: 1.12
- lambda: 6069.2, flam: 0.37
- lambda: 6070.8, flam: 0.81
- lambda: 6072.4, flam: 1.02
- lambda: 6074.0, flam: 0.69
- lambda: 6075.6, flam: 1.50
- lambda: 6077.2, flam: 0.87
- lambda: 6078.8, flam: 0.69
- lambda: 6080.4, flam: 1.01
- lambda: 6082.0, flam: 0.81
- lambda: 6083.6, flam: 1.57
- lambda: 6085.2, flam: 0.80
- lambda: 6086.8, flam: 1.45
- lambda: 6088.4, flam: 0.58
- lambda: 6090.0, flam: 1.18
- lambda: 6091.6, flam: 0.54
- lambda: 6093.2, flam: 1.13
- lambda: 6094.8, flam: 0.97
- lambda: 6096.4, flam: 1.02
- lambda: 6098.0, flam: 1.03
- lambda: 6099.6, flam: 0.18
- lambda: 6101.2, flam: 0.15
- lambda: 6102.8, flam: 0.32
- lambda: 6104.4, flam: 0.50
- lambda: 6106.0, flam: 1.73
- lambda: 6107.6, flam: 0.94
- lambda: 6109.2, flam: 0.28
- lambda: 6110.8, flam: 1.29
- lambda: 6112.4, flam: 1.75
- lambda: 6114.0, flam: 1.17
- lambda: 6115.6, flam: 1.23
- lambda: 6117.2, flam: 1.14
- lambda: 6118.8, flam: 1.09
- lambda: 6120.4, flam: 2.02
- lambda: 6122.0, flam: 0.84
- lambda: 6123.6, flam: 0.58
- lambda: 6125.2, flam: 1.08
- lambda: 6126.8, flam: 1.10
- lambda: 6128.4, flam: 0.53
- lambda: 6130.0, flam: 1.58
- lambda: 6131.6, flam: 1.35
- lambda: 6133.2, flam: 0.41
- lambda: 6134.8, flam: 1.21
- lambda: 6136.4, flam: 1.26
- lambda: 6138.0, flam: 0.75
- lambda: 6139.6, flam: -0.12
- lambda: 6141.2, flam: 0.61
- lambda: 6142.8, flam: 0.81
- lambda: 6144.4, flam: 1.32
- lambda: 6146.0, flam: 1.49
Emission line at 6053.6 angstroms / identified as [O III] 5007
